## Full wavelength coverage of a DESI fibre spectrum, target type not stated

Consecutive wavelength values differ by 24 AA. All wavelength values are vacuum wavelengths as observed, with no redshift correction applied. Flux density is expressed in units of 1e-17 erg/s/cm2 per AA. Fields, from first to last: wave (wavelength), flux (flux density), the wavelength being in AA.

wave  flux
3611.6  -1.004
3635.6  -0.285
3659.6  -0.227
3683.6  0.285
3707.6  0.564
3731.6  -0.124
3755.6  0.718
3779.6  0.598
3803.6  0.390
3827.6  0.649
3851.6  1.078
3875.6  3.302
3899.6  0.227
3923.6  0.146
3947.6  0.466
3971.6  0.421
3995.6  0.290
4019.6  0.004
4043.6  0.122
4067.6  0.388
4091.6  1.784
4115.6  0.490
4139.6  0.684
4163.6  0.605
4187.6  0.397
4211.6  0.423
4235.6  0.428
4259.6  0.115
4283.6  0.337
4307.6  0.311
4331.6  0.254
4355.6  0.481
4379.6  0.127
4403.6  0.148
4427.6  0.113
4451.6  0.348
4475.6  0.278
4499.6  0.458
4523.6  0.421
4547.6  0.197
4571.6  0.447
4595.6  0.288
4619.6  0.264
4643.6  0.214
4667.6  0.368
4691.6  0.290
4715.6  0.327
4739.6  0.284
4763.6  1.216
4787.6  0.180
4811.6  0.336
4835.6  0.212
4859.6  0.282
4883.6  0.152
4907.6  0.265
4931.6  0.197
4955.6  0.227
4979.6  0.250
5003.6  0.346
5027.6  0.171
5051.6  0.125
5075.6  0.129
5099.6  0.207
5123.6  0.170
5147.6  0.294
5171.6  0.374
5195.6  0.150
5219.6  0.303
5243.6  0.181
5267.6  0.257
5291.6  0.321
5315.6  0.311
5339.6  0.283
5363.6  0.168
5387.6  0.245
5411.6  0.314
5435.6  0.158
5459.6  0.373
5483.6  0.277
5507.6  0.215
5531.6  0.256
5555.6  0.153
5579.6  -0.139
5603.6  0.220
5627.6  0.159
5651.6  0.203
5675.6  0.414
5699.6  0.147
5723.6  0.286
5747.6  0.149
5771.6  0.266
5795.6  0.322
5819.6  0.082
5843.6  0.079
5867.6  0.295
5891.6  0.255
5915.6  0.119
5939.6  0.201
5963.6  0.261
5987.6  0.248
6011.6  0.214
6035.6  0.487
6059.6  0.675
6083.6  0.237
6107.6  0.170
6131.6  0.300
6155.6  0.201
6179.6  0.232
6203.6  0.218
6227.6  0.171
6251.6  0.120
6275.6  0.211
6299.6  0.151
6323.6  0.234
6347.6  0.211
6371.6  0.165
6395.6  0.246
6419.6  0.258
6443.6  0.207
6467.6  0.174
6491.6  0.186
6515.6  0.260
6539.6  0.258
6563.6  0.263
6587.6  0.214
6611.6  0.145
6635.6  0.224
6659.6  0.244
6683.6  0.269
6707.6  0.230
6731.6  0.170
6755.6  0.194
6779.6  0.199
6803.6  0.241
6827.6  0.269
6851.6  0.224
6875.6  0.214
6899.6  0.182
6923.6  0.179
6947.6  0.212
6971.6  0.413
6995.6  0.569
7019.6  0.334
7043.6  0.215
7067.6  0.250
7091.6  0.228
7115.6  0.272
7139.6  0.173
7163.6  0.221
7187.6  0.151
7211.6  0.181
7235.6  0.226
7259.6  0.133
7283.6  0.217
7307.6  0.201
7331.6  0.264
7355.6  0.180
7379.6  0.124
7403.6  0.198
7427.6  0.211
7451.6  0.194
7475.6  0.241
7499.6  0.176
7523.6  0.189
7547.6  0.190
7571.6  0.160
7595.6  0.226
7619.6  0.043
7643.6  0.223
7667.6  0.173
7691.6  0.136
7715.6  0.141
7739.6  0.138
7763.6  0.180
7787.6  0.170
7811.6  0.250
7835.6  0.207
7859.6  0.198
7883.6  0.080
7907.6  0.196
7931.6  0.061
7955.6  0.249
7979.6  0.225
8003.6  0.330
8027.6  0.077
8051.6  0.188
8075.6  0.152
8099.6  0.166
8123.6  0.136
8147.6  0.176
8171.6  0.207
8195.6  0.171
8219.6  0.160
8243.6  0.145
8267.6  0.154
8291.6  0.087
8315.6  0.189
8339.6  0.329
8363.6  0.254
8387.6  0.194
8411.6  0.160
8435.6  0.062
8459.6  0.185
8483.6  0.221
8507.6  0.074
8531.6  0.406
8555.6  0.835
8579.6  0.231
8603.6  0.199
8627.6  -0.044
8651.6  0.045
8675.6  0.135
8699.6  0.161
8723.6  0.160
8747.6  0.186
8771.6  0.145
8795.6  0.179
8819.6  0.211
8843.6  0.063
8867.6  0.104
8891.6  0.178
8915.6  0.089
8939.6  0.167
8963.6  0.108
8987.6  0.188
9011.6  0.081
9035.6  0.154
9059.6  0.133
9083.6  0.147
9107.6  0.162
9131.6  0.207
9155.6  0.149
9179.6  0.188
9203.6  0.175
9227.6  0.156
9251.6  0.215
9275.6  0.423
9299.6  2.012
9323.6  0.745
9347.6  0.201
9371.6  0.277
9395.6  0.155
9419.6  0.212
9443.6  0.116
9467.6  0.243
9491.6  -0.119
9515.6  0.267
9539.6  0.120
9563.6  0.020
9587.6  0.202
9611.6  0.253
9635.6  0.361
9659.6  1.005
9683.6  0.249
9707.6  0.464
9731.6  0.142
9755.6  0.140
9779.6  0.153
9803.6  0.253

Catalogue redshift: 1.495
